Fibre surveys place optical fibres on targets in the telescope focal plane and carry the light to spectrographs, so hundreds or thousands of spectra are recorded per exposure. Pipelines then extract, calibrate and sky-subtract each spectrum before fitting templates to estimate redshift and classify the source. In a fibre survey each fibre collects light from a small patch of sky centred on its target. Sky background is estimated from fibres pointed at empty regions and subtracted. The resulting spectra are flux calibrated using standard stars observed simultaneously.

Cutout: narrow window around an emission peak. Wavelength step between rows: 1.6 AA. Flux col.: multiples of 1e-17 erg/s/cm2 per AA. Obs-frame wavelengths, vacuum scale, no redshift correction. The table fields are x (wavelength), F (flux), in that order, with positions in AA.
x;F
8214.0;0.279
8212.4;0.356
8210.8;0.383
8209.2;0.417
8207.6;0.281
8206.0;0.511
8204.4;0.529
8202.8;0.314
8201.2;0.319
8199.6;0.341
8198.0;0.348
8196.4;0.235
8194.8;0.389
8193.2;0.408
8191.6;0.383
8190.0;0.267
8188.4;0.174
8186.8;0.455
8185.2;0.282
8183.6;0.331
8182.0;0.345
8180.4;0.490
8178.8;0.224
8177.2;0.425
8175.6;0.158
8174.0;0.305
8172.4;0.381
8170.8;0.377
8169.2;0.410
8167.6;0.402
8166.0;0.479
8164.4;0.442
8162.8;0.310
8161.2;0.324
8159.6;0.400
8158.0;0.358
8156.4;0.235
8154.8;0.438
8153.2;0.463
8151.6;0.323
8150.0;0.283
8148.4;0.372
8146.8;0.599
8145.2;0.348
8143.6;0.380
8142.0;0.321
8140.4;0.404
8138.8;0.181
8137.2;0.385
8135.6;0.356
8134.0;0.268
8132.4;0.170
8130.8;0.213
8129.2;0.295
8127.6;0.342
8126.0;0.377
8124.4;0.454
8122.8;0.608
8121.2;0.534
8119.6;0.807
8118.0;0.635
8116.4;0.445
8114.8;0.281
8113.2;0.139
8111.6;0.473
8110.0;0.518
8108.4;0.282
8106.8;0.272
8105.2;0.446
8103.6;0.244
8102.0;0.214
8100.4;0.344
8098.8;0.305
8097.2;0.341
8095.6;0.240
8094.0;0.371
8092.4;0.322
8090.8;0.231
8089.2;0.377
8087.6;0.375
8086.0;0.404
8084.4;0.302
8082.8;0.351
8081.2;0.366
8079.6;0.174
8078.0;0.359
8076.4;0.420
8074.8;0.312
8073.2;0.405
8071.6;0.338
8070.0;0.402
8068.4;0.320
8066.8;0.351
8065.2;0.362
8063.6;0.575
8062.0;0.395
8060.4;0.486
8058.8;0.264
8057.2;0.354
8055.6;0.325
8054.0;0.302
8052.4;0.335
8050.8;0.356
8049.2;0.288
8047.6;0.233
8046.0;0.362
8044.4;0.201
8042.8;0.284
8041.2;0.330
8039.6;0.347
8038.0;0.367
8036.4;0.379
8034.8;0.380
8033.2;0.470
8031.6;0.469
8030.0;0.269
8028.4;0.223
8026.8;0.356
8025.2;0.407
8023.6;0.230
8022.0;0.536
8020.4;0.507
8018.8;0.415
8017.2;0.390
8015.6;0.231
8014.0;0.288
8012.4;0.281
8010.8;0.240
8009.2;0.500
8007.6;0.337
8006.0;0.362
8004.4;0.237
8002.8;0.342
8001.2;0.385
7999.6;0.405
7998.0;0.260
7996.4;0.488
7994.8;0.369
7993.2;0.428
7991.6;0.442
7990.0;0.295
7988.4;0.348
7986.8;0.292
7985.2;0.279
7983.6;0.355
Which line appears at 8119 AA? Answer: H-gamma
